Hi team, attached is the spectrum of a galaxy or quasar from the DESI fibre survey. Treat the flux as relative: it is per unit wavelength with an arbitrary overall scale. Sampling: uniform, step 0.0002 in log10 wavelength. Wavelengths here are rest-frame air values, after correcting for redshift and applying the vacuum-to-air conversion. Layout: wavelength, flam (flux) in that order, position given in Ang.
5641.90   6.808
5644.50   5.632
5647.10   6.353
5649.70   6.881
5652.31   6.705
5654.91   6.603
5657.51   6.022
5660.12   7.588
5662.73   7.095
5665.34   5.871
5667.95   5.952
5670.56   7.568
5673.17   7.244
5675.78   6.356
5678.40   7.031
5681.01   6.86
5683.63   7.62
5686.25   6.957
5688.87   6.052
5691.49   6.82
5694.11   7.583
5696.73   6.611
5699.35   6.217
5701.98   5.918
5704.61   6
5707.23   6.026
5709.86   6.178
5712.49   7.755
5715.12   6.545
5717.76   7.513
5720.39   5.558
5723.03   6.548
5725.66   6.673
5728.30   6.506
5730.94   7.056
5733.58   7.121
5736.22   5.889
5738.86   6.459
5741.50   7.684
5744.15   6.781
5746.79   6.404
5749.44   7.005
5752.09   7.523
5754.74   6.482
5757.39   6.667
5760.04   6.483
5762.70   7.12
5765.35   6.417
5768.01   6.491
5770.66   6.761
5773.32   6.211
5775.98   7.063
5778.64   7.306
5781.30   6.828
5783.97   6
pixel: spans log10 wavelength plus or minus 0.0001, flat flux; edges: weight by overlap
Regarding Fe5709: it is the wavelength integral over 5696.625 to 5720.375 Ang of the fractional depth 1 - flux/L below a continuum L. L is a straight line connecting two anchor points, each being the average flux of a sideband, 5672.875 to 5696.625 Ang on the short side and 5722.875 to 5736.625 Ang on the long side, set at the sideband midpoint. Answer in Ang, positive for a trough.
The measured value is 1.1 Ang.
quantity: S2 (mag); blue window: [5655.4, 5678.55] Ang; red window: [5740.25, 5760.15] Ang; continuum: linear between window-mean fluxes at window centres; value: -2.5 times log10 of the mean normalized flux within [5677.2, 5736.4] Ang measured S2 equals 0.02 mag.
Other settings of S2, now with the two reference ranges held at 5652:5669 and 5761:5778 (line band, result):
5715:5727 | 0.011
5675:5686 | -0.067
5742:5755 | -0.040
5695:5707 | 0.064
